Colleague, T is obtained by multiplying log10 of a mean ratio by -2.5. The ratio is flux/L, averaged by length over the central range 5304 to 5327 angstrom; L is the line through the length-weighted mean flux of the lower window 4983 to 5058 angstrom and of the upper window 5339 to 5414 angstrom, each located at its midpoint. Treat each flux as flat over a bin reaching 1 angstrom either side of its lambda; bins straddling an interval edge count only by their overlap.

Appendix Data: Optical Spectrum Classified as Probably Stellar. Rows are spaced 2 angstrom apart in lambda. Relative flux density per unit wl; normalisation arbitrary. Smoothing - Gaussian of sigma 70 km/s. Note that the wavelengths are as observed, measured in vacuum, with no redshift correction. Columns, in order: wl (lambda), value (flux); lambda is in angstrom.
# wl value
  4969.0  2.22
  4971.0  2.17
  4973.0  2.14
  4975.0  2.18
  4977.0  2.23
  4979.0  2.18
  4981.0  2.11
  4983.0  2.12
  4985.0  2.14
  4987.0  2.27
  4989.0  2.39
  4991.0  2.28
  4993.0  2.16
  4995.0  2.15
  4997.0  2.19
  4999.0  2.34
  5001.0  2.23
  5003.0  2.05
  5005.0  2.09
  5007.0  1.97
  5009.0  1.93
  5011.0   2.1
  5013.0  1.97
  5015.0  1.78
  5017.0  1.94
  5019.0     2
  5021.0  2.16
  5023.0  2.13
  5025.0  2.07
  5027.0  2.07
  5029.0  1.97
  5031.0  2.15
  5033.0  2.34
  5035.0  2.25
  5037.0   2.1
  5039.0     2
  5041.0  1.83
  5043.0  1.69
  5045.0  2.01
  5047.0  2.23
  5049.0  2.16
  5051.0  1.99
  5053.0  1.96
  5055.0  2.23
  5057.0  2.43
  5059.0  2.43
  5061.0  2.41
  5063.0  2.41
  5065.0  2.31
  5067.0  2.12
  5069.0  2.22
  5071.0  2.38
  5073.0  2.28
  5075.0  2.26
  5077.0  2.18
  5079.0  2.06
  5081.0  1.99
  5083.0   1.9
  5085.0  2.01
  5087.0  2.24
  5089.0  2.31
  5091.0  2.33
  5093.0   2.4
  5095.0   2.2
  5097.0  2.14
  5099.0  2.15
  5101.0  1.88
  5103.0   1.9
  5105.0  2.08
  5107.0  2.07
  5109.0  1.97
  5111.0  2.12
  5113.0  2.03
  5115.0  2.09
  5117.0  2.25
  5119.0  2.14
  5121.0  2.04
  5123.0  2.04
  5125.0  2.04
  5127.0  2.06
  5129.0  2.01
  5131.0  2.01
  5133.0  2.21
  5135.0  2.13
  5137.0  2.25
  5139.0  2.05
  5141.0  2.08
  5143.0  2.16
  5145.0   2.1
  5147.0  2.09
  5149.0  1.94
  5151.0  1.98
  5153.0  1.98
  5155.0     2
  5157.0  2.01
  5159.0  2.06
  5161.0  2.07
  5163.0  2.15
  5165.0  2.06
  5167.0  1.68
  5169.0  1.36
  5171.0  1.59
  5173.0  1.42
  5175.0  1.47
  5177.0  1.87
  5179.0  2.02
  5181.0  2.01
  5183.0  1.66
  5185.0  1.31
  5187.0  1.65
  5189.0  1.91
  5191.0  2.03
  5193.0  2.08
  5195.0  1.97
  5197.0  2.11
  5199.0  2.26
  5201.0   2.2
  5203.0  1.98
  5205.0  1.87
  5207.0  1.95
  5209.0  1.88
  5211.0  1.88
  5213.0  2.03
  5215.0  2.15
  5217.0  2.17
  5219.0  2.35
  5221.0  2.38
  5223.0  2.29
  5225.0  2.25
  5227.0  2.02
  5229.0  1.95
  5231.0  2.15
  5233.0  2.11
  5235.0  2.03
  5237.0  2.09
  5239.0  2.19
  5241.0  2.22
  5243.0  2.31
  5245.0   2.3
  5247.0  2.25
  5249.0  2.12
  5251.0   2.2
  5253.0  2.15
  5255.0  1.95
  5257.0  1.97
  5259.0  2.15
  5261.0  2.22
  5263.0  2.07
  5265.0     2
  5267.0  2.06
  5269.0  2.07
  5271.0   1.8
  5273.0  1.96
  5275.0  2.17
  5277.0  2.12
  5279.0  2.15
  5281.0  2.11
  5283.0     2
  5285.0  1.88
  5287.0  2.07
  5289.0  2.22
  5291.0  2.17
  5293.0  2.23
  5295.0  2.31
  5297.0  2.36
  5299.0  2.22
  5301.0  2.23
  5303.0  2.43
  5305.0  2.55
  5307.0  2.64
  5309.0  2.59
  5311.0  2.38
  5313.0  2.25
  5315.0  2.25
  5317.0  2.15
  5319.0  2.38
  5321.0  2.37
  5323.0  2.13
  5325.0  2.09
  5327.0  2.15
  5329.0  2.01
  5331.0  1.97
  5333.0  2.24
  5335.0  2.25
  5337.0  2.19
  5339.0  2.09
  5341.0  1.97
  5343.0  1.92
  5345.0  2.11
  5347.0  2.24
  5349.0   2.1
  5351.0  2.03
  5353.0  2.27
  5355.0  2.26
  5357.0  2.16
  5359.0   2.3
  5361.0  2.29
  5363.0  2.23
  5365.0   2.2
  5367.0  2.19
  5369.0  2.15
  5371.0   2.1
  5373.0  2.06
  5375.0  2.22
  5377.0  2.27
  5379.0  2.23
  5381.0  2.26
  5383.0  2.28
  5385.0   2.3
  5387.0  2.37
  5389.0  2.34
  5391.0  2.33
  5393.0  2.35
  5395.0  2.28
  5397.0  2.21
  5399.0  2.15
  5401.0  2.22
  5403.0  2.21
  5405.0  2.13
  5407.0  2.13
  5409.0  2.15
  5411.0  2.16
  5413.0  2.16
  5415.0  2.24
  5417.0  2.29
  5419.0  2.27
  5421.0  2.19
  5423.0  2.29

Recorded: -0.075 mag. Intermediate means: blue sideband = 2.1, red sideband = 2.2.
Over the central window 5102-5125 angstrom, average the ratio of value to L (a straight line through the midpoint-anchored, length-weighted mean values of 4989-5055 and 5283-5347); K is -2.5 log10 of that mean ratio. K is 0.03 mag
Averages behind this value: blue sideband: 2.08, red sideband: 2.22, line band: 2.07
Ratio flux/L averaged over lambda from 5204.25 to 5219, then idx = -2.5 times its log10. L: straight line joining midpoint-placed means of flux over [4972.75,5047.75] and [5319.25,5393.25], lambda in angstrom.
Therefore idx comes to 0.07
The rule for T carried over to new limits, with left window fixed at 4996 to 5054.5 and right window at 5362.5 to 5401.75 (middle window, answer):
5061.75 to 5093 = -0.06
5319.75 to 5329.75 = 0.02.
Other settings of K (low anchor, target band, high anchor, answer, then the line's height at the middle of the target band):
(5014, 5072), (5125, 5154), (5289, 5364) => 0.046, 2.16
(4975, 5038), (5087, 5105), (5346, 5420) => -0.008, 2.15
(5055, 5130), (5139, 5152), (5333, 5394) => 0.057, 2.17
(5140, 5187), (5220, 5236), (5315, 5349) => -0.092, 1.97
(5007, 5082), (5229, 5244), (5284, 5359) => 0.021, 2.19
